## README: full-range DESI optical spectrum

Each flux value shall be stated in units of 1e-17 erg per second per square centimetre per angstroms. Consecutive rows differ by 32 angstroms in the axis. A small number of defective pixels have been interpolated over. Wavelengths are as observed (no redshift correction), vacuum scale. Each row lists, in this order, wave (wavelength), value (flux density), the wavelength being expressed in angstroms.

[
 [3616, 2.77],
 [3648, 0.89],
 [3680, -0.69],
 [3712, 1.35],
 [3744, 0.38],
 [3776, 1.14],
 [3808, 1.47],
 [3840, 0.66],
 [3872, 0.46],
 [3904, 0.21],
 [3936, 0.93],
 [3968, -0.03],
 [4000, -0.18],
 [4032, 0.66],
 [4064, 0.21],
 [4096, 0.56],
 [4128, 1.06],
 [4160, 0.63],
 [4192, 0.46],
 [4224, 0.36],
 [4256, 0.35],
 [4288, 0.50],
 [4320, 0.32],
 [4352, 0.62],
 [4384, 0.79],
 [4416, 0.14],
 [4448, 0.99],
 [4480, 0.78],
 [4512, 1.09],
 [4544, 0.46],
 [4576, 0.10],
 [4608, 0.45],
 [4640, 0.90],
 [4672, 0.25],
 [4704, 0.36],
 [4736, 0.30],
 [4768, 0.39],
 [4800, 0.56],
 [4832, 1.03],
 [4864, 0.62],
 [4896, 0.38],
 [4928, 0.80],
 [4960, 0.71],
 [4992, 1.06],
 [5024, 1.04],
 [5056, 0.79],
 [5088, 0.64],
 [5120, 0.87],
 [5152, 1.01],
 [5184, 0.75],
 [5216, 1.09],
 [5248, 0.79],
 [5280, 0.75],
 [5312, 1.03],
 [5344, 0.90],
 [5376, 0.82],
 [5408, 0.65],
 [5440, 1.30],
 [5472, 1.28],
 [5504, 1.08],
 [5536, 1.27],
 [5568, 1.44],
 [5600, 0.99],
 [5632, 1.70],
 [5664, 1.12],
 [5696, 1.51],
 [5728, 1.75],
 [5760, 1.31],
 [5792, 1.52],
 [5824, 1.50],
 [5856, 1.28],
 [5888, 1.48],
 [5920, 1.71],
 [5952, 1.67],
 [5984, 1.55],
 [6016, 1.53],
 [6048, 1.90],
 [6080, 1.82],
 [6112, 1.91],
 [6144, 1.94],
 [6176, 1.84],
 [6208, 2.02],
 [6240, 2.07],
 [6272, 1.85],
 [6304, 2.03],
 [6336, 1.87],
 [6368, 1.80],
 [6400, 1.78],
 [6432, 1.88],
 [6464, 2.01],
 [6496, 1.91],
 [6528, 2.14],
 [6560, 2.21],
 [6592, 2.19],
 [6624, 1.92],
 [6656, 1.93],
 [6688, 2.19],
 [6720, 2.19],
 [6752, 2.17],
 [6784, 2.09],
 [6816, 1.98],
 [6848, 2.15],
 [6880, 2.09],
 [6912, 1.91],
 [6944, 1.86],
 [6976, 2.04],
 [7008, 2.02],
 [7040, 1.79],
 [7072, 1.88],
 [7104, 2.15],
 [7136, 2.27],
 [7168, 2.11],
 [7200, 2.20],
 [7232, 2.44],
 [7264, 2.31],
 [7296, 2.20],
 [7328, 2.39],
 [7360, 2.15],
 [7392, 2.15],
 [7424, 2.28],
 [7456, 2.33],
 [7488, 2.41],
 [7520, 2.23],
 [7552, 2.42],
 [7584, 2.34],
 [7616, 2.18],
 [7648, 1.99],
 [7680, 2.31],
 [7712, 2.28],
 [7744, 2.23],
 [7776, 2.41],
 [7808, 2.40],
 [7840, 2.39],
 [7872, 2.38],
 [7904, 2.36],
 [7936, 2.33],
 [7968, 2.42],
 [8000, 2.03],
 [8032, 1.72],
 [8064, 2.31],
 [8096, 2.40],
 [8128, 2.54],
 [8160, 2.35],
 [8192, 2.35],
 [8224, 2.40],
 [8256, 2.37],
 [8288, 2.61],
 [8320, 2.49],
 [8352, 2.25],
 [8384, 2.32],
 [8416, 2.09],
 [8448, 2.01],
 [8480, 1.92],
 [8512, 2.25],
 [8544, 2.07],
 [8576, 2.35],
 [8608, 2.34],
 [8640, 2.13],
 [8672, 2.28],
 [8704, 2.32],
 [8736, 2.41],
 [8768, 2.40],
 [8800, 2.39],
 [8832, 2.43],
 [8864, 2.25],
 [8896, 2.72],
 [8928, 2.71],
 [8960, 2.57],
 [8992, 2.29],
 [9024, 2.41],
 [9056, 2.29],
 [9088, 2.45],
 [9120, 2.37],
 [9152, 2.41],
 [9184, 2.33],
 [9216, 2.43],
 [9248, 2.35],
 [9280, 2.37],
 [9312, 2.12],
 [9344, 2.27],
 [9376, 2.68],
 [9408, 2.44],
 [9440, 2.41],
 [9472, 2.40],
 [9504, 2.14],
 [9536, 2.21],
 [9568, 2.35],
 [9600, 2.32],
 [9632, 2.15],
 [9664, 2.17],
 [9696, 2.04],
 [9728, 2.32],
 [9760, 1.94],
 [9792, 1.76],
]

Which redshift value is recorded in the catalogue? 0.36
